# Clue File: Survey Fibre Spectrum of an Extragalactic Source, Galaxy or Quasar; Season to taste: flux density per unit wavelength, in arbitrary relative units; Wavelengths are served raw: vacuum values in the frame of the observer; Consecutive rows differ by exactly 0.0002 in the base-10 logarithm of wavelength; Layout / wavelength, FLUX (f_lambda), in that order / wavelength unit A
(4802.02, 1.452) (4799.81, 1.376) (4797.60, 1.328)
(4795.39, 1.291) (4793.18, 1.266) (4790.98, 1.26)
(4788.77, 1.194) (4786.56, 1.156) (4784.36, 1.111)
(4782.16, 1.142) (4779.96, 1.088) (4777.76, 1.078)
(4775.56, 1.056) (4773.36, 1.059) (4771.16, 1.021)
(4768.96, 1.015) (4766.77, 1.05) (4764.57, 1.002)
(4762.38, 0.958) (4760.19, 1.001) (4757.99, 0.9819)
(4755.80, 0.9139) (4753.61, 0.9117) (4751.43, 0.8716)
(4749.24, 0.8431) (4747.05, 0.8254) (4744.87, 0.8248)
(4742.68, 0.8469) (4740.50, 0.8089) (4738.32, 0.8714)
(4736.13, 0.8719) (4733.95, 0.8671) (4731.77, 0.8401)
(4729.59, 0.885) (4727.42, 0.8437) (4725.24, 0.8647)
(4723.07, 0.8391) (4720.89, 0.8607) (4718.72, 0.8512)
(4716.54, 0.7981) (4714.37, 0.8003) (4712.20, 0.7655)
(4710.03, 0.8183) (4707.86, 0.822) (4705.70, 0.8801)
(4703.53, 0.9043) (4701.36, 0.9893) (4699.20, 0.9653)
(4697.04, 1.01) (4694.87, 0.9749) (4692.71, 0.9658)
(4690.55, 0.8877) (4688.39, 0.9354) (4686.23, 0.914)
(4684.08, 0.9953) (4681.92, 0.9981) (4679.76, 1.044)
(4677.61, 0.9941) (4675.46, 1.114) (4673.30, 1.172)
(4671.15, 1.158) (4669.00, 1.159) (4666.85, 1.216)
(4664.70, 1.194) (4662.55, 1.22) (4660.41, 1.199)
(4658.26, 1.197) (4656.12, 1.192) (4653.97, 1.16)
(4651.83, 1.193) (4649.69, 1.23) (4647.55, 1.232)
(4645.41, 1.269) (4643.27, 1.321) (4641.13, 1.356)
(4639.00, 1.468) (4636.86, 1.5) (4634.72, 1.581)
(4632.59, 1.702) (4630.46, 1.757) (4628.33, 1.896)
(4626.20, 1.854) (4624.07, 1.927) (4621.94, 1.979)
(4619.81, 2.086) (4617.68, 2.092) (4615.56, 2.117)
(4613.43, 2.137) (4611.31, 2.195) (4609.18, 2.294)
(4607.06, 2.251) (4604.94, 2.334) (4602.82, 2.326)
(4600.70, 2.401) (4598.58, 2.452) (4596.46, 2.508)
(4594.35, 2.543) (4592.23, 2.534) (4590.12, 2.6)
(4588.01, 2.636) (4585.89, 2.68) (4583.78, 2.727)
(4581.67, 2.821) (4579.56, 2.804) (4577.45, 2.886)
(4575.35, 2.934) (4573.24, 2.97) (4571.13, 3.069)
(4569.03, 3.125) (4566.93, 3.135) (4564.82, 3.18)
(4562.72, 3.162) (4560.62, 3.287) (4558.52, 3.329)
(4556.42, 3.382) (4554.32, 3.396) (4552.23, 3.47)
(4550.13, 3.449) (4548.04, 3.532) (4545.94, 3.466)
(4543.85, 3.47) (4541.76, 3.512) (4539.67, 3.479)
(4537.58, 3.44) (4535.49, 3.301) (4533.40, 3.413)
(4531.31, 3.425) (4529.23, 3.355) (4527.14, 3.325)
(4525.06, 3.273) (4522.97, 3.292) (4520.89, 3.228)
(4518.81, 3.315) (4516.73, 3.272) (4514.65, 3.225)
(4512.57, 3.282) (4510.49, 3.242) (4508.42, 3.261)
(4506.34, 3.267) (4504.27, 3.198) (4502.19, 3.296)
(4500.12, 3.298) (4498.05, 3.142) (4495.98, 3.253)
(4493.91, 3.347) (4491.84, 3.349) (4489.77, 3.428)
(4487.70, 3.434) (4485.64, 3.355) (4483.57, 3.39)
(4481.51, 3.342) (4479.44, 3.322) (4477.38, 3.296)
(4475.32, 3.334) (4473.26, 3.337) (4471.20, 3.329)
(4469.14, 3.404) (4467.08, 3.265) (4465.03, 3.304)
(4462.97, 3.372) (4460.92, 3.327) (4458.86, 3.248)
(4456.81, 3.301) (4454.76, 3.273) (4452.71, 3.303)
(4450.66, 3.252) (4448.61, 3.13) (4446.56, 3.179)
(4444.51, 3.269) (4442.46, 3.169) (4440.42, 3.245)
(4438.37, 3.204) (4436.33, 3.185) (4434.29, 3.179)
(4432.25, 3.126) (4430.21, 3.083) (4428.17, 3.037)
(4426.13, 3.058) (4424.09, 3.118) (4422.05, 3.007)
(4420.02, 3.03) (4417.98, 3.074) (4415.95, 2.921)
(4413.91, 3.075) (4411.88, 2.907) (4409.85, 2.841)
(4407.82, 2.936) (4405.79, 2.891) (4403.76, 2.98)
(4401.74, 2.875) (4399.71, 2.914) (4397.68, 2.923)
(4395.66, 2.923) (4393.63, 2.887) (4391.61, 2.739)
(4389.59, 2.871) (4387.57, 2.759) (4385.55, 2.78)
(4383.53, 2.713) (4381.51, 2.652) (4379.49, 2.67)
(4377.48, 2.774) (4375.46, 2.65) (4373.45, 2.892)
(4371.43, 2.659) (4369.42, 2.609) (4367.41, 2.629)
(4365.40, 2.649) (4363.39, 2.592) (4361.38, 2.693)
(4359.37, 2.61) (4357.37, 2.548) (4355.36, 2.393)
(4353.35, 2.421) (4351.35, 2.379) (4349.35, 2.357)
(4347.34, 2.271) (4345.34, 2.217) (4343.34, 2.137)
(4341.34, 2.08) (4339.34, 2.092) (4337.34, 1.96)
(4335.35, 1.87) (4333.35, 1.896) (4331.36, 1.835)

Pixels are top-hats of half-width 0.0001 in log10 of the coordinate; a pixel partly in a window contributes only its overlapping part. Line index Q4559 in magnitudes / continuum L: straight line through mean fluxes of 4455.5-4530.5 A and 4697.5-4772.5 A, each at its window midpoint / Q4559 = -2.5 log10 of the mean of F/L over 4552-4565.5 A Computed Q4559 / -0.24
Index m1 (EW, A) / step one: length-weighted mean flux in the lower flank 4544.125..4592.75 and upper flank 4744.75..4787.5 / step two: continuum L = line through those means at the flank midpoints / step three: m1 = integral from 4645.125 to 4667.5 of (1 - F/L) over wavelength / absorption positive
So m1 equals 9.83 A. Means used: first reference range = 3.08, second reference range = 0.999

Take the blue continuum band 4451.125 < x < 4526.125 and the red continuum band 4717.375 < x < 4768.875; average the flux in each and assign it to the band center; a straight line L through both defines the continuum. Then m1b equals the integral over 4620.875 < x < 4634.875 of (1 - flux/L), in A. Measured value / 1.1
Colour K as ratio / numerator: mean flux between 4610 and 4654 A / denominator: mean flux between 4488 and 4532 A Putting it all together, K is 0.51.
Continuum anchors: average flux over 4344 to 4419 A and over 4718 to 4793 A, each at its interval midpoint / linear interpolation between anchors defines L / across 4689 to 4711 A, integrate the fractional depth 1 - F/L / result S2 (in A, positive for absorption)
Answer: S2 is 5.4 A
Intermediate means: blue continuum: 2.72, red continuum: 0.964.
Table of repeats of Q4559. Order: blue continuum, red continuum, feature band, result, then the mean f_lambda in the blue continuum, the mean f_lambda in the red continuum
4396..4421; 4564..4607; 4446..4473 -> -0.143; 2.95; 2.72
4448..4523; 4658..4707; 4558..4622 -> -0.240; 3.3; 1.04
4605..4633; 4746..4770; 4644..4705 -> 0.422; 2.04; 0.943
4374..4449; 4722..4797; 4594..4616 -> -0.237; 2.97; 0.987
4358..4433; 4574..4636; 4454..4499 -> -0.250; 2.85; 2.31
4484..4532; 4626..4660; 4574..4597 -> -0.215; 3.3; 1.42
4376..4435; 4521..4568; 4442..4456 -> -0.058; 2.92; 3.36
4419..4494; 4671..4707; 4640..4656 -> 0.115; 3.25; 0.989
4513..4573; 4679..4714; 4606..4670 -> 0.167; 3.33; 0.926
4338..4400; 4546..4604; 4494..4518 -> -0.153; 2.59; 2.94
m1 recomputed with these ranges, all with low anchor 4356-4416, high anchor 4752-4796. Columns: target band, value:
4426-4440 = -3.05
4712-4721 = 3.47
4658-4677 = 4.52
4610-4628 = -2.96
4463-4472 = -3.37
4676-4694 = 6.08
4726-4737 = 3.48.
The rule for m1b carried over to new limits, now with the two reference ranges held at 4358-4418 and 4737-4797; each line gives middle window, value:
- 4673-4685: 3.24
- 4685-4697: 3.77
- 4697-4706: 2.56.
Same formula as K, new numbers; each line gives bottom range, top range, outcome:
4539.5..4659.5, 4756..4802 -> 0.47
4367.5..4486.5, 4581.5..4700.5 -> 0.54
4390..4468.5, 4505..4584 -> 1.05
